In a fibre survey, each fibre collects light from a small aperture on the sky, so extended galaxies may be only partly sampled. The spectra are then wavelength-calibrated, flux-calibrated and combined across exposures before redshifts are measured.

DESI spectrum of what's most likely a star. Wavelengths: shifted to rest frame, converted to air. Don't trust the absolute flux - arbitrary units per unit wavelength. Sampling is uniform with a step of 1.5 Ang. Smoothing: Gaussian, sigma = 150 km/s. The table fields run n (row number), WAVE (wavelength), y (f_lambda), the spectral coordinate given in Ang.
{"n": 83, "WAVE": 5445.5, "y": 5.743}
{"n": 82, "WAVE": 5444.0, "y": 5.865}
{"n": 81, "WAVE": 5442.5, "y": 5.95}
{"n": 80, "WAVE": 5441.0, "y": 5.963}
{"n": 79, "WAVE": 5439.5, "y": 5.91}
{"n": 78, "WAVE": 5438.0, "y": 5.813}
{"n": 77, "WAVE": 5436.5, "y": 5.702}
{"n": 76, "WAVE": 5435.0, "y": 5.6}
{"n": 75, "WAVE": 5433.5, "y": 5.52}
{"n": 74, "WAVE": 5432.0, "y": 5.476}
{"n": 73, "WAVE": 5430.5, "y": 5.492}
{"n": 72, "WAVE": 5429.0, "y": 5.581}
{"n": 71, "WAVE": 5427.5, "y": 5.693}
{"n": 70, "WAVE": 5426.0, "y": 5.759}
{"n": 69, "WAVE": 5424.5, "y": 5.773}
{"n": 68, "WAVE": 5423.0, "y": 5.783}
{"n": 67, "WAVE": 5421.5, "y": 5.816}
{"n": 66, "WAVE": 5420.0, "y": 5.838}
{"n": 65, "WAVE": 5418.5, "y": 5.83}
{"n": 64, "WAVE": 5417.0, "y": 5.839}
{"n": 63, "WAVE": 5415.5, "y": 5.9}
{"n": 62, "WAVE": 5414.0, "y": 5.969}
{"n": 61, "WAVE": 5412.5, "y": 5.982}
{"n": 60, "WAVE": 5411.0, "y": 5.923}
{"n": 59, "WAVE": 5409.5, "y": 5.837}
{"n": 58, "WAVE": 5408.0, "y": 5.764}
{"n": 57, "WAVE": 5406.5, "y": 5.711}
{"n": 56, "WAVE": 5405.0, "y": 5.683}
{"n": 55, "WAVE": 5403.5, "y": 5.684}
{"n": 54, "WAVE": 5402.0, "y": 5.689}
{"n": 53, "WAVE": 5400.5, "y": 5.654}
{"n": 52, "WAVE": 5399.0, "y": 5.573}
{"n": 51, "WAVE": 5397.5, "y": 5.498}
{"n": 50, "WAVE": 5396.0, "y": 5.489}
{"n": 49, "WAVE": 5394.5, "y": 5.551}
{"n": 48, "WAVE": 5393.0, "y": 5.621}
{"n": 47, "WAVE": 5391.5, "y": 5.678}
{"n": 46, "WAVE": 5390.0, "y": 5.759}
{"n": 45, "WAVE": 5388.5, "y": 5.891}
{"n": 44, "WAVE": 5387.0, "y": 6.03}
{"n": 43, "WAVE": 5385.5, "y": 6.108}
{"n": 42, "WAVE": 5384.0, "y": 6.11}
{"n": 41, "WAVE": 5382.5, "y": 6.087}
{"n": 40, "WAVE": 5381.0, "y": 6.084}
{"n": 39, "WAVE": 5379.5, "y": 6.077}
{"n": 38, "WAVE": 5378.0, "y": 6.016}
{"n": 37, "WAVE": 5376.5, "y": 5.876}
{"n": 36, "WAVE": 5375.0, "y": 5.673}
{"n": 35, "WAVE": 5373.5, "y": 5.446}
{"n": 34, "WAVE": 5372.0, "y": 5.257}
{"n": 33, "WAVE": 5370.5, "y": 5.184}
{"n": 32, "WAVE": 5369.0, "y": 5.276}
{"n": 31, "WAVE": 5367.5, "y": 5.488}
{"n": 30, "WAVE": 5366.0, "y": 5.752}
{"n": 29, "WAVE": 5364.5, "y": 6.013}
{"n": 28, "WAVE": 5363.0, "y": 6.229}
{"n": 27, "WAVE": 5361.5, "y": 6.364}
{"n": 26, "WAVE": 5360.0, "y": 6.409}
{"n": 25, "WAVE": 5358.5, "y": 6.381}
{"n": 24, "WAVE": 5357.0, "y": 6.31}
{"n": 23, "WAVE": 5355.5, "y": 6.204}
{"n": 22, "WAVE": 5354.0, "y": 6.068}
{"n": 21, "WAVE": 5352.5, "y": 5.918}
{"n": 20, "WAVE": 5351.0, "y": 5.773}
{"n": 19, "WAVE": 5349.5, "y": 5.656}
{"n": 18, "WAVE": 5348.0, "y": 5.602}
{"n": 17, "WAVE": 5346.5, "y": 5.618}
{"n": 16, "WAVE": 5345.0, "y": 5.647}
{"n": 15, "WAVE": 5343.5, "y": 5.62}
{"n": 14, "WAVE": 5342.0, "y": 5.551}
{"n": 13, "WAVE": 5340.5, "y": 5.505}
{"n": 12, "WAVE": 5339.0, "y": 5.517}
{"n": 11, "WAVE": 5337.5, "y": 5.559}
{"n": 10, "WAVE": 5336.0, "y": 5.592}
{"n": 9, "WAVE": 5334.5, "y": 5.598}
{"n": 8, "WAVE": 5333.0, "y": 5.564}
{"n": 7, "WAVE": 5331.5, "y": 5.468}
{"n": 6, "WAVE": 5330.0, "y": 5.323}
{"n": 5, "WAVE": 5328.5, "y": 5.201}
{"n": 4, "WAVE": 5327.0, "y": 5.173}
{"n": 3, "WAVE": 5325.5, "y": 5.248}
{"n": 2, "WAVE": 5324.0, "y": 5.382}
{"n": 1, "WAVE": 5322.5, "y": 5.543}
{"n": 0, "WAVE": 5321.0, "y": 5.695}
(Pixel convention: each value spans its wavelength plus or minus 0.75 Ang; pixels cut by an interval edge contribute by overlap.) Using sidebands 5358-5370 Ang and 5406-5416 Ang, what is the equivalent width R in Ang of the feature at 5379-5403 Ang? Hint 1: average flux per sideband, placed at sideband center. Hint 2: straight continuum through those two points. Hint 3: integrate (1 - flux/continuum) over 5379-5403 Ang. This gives 0.4 Ang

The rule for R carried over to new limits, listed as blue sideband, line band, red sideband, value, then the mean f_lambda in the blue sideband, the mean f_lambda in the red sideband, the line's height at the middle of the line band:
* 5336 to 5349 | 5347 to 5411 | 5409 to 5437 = -1.85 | 5.58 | 5.75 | 5.66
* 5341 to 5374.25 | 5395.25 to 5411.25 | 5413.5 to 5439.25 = 0.22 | 5.81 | 5.73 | 5.76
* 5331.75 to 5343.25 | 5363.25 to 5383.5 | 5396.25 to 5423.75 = -0.24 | 5.55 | 5.77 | 5.66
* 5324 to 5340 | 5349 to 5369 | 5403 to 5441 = -1.79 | 5.42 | 5.76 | 5.52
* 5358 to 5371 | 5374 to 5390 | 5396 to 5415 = -0.39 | 5.9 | 5.74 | 5.83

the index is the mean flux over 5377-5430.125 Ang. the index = 5.81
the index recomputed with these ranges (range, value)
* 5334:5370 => 5.82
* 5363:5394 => 5.78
